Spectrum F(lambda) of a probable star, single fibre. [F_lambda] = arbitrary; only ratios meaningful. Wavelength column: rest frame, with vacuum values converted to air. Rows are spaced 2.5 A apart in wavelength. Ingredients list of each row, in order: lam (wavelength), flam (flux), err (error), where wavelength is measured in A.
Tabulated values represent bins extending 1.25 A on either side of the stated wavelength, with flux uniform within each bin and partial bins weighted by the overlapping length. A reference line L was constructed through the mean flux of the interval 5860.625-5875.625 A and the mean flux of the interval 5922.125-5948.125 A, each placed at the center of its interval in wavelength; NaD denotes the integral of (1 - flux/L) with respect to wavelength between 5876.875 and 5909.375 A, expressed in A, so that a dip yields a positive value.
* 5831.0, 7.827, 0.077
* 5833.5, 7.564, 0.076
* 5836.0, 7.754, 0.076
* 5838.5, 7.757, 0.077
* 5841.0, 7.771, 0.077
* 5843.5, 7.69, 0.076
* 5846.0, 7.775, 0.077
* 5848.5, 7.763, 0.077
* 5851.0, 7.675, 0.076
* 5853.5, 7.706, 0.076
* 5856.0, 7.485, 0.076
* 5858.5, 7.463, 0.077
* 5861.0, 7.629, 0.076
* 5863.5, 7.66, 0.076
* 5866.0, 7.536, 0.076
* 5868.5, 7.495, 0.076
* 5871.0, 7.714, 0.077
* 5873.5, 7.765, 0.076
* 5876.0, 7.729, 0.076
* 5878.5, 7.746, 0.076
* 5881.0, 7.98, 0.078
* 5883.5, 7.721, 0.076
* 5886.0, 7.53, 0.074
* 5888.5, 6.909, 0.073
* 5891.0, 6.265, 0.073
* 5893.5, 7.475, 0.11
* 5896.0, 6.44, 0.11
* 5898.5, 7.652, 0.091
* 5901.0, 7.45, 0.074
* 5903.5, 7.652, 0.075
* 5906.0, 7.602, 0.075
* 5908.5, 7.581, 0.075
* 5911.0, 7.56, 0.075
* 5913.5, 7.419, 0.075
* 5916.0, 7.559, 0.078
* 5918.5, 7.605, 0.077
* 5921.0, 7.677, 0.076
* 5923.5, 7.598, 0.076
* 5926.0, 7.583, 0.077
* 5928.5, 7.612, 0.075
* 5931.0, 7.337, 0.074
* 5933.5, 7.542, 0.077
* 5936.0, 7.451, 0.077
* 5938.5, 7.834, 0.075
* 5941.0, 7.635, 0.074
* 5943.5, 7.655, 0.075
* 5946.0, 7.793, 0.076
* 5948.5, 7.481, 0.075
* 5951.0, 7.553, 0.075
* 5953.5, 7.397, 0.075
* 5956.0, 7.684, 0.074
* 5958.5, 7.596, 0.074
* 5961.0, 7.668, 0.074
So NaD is 1.0 A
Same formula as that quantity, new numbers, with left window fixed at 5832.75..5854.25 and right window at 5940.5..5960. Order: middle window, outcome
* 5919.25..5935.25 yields 0.1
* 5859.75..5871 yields 0.1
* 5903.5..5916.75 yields 0.2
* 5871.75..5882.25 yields -0.2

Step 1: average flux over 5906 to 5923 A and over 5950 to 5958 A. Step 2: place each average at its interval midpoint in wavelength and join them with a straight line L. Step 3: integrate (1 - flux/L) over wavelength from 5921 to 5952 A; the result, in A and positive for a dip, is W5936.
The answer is -0.1 A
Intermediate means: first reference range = 7.57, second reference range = 7.55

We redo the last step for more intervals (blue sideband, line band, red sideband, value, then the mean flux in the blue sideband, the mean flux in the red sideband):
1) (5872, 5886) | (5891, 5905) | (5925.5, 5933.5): 0.8 A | 7.76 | 7.51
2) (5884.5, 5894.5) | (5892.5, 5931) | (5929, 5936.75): -1.2 A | 7.05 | 7.46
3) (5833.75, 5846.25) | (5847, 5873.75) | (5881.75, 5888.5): 0.0 A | 7.73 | 7.52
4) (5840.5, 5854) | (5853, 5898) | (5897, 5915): 1.1 A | 7.73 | 7.54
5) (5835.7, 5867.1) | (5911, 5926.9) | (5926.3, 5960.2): 0.1 A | 7.66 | 7.58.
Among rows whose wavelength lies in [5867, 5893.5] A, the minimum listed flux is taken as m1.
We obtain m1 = 6.265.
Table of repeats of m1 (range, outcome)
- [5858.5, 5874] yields 7.463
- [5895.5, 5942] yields 6.44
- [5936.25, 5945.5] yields 7.635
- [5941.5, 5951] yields 7.481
